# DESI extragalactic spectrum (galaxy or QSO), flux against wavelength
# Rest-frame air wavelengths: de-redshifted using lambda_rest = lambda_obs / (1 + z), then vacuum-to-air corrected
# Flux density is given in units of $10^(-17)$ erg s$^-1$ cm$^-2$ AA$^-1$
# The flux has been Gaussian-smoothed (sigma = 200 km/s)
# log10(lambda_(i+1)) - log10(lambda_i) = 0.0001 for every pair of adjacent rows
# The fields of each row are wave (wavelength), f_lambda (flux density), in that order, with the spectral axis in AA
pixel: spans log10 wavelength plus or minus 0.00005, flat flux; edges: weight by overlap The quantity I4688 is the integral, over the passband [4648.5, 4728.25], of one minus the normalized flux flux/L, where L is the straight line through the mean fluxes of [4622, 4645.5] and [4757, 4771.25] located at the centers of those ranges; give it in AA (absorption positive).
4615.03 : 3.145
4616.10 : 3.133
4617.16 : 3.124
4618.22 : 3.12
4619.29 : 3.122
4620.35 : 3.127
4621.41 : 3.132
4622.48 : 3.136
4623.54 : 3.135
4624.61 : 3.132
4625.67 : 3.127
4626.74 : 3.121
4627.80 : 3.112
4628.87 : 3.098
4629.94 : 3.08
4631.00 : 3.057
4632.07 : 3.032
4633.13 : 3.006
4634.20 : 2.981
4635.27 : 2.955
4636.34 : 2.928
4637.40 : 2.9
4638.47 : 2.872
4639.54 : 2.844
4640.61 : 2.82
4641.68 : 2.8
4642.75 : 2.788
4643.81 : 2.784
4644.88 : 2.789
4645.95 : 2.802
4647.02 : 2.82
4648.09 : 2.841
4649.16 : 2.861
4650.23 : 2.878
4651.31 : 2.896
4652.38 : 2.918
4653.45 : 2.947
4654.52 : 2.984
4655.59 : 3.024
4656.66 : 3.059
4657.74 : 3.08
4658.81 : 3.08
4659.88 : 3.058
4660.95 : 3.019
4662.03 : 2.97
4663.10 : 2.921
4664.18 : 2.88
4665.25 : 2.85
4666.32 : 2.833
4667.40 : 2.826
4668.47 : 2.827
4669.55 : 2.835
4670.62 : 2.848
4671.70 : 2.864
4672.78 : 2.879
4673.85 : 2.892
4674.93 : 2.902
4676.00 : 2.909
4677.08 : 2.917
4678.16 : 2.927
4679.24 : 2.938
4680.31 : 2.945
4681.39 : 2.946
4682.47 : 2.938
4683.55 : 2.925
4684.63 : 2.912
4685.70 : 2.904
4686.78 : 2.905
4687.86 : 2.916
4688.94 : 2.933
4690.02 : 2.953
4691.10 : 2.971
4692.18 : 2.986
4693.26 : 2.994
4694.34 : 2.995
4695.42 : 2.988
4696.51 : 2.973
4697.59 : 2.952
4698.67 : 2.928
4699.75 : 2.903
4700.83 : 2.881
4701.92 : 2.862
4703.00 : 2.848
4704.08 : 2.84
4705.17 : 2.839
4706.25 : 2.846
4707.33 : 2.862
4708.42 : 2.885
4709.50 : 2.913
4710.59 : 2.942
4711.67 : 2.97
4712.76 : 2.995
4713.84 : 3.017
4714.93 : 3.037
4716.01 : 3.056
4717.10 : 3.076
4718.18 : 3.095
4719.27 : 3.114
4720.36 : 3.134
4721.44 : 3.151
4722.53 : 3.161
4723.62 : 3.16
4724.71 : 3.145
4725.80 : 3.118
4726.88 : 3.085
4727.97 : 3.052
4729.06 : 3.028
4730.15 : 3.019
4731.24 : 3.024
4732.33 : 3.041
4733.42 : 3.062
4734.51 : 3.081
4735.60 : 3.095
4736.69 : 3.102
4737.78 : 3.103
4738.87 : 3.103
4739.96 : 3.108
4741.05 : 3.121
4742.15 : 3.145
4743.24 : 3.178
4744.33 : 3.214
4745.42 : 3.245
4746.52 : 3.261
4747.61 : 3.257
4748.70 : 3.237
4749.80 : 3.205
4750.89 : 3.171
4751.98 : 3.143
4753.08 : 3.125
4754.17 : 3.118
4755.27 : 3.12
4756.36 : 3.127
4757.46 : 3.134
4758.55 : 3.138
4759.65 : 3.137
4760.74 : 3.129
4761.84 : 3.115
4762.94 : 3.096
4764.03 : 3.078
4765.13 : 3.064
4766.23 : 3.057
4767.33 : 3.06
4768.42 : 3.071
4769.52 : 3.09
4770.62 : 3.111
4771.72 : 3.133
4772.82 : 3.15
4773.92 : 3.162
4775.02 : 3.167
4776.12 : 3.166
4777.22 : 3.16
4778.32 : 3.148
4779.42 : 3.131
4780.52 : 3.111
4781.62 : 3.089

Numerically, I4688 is 1.9 AA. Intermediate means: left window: 2.98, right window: 3.1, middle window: 2.96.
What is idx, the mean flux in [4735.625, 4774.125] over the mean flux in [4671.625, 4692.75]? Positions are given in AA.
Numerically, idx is 1.1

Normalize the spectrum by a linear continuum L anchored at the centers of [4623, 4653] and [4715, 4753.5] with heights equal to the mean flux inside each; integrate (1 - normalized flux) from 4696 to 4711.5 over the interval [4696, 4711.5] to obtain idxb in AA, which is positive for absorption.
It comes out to 0.9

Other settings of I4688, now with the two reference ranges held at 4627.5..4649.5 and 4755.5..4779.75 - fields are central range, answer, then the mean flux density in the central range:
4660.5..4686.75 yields 0.6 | 2.9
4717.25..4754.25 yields -0.7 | 3.13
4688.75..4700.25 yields 0.1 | 2.96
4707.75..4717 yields 0.2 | 2.98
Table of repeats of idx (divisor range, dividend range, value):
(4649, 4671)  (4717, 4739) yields 1.05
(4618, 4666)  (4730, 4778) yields 1.05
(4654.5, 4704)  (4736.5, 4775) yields 1.07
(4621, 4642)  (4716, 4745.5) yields 1.03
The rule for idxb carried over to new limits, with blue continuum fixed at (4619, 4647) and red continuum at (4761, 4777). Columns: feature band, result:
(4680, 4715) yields 1.3 AA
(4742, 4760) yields -0.5 AA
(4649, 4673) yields 0.6 AA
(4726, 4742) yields 0.0 AA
